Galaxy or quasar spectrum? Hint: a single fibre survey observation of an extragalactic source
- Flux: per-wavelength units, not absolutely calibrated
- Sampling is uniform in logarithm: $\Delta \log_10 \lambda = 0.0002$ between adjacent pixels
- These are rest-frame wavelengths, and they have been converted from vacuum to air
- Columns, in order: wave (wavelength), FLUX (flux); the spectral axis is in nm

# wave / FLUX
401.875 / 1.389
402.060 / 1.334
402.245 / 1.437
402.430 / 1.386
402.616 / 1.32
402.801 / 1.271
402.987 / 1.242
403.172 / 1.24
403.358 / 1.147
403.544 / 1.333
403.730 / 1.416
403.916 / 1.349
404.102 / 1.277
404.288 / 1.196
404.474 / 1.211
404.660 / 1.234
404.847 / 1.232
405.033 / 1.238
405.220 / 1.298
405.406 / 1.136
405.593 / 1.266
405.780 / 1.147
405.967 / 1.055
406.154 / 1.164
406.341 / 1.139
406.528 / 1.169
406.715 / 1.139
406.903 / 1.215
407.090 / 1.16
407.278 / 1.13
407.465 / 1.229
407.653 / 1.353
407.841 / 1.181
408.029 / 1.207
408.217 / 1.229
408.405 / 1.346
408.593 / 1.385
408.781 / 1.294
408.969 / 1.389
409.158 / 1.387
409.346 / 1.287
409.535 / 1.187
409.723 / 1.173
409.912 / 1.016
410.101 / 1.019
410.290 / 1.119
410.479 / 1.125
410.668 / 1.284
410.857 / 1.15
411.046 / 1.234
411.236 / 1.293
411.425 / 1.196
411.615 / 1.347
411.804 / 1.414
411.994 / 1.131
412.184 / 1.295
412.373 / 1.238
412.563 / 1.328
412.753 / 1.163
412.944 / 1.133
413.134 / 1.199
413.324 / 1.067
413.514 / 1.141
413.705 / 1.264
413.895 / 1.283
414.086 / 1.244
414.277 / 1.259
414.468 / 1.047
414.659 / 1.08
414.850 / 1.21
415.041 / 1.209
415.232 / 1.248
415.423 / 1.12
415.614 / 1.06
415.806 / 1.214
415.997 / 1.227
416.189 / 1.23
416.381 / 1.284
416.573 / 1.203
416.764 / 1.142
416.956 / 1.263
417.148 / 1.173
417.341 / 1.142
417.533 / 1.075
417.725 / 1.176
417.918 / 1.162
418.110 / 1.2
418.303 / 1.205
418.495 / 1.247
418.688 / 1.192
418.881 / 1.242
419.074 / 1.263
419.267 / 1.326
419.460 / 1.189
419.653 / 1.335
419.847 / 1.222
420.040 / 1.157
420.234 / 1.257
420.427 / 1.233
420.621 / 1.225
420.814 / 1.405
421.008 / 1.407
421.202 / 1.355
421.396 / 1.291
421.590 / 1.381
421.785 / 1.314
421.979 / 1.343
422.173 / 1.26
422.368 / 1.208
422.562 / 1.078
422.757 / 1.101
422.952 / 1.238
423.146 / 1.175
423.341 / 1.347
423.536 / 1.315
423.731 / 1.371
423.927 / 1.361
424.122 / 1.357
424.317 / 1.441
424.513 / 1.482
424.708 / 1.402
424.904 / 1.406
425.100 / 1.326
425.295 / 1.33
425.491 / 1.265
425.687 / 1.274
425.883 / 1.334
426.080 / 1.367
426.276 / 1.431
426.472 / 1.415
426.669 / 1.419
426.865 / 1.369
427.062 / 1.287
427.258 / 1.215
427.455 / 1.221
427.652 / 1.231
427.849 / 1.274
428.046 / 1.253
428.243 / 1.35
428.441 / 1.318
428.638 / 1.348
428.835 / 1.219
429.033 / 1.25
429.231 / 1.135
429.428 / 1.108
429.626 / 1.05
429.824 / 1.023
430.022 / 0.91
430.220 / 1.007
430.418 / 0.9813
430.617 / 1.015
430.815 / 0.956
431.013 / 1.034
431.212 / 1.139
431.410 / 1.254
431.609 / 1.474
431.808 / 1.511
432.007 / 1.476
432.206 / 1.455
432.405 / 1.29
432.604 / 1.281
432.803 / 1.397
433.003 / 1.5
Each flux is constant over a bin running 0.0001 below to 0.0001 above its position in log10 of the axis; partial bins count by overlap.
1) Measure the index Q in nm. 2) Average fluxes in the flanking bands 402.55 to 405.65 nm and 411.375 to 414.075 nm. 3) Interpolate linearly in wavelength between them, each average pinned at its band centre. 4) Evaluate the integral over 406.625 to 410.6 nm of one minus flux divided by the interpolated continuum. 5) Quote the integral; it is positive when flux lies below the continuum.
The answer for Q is 0.08 nm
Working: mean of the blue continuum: 1.26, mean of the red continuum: 1.23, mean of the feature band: 1.22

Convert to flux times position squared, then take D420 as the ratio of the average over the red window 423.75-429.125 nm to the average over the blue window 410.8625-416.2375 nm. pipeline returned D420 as 1.17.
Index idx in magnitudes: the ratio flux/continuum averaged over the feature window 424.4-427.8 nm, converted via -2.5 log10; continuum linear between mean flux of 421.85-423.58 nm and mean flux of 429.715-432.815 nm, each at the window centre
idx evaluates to -0.11 mag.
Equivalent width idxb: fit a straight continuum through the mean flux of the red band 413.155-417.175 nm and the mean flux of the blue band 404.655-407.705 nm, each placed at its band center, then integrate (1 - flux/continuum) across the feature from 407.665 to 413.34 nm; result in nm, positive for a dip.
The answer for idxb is -0.19 nm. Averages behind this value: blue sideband 1.19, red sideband 1.19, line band 1.23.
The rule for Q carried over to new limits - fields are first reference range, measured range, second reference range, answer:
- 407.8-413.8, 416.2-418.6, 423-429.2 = 0.15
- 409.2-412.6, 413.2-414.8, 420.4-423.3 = 0.07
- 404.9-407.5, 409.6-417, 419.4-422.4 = 0.21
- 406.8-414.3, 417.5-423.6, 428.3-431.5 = -0.43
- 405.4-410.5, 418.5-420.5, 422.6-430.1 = 0.02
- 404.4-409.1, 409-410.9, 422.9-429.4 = 0.09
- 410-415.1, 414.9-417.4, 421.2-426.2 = 0.09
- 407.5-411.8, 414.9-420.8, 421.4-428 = 0.32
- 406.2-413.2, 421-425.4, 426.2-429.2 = -0.11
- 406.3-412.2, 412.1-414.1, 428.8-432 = 0.00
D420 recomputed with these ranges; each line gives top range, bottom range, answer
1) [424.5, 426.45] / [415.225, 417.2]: 1.19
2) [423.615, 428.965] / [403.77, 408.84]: 1.20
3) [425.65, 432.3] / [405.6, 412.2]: 1.12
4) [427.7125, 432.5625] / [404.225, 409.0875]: 1.10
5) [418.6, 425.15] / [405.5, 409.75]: 1.13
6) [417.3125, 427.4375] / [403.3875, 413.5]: 1.13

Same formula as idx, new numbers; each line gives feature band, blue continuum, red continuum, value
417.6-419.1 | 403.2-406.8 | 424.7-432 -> 0.023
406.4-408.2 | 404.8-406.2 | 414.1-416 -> -0.010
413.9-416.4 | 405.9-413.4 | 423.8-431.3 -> 0.033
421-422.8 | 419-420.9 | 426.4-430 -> -0.014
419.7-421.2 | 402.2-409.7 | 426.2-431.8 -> -0.050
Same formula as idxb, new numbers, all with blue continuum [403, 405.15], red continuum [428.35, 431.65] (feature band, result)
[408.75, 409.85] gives -0.039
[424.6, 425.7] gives -0.182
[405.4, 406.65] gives 0.096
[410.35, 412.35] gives -0.036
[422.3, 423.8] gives -0.086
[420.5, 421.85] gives -0.193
